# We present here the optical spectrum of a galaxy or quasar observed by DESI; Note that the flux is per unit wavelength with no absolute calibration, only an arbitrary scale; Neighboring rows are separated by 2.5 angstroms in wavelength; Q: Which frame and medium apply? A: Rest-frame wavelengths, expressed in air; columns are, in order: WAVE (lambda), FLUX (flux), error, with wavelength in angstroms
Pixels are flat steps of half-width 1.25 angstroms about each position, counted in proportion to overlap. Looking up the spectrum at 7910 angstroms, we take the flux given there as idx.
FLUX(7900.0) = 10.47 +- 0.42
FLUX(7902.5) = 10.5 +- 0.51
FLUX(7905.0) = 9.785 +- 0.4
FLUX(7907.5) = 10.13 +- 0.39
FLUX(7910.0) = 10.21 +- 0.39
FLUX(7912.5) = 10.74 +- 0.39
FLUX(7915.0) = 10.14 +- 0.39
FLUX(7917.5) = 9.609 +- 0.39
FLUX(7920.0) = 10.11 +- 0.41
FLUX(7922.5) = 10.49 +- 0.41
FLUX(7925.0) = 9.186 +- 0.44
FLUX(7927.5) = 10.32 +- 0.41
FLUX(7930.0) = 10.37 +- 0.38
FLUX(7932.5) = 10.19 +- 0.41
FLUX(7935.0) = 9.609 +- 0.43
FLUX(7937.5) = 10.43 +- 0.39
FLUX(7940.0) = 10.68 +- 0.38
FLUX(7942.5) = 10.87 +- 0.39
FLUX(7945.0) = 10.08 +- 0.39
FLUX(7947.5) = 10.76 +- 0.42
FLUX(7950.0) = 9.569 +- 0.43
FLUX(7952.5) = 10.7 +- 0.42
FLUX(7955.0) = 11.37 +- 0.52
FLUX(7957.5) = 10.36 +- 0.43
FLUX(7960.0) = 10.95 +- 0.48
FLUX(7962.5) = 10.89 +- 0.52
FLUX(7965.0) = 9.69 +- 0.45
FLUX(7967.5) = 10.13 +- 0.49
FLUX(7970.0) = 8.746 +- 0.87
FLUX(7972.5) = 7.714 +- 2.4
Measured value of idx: 10.21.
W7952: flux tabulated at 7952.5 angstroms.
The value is 10.7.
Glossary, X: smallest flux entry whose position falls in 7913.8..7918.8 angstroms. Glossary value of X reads 9.609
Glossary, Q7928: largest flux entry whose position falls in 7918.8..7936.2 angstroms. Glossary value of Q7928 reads 10.49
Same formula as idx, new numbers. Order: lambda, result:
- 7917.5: 9.609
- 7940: 10.68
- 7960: 10.95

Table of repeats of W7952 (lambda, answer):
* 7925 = 9.186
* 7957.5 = 10.36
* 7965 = 9.69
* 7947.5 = 10.76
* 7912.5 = 10.74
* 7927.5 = 10.32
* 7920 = 10.11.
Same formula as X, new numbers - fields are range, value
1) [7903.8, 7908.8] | 9.785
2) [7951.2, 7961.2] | 10.36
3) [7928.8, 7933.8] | 10.19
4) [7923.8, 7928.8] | 9.186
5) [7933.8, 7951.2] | 9.569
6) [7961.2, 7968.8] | 9.69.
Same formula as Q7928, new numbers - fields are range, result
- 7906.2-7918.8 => 10.74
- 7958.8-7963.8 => 10.95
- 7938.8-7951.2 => 10.87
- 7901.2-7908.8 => 10.5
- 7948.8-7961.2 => 11.37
